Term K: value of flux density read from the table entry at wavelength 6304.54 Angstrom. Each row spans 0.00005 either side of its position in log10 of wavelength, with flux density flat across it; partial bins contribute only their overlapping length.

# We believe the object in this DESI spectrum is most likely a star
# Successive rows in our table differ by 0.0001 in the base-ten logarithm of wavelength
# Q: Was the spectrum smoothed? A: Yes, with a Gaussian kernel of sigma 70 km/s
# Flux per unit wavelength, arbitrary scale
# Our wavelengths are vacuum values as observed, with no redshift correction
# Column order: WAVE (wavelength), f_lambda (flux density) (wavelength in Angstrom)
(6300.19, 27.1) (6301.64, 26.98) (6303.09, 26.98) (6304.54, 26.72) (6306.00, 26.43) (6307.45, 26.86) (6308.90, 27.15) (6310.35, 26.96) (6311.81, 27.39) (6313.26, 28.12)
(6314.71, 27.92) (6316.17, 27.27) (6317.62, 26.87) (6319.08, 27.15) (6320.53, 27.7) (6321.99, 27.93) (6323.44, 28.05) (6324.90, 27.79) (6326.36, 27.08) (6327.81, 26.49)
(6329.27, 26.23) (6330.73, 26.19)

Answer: 26.72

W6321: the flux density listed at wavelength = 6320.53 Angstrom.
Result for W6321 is 27.7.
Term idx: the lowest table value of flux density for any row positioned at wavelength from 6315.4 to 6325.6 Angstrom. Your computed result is 26.87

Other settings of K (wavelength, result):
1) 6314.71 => 27.92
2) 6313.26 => 28.12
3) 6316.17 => 27.27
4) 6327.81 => 26.49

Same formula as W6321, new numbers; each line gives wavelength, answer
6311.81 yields 27.39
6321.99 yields 27.93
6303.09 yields 26.98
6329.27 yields 26.23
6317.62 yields 26.87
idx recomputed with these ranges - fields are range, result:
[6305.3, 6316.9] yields 26.43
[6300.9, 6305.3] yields 26.72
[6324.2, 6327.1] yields 27.08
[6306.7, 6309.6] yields 26.86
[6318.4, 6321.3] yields 27.15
